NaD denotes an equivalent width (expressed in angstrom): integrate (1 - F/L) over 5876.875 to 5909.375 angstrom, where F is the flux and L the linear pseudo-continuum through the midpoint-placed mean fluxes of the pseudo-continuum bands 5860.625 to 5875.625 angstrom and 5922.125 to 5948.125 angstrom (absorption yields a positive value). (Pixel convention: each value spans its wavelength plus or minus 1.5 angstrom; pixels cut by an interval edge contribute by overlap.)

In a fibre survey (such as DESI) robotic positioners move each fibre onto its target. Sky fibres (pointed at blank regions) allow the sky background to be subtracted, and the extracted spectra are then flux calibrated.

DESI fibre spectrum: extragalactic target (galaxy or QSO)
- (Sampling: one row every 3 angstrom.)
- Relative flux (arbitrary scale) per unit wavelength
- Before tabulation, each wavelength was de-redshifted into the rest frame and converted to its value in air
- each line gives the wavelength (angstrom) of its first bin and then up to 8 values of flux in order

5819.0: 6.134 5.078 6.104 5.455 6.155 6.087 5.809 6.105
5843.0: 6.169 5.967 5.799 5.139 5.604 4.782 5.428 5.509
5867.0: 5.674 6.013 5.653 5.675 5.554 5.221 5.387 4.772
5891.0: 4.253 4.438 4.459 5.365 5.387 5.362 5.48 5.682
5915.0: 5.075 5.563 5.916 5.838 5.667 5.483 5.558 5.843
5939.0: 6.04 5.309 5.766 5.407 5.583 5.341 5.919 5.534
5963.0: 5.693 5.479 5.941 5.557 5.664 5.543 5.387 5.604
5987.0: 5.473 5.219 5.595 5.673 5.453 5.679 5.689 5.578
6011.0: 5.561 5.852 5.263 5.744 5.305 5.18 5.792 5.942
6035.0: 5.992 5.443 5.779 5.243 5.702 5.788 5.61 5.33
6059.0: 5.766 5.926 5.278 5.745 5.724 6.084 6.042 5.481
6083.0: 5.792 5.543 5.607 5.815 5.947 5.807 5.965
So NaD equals 3.52 angstrom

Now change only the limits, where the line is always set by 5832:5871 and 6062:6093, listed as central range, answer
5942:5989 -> 1.08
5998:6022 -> 0.48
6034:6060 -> 0.45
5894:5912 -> 1.64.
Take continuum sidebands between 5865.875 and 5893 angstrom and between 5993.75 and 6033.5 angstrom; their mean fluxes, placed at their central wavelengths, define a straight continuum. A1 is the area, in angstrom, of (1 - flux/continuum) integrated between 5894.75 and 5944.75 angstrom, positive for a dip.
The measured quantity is -0.7 angstrom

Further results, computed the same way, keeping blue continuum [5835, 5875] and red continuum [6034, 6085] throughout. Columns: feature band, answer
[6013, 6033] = 0.4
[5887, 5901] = 2.6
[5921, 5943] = -0.1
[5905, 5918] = 0.6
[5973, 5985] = 0.3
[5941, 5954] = 0.4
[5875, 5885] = 0.4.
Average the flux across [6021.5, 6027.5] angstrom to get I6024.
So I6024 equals 5.24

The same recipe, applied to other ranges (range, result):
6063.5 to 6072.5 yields 5.58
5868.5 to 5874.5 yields 5.83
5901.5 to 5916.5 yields 5.4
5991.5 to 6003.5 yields 5.6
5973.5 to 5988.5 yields 5.53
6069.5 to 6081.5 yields 5.83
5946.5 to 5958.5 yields 5.56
